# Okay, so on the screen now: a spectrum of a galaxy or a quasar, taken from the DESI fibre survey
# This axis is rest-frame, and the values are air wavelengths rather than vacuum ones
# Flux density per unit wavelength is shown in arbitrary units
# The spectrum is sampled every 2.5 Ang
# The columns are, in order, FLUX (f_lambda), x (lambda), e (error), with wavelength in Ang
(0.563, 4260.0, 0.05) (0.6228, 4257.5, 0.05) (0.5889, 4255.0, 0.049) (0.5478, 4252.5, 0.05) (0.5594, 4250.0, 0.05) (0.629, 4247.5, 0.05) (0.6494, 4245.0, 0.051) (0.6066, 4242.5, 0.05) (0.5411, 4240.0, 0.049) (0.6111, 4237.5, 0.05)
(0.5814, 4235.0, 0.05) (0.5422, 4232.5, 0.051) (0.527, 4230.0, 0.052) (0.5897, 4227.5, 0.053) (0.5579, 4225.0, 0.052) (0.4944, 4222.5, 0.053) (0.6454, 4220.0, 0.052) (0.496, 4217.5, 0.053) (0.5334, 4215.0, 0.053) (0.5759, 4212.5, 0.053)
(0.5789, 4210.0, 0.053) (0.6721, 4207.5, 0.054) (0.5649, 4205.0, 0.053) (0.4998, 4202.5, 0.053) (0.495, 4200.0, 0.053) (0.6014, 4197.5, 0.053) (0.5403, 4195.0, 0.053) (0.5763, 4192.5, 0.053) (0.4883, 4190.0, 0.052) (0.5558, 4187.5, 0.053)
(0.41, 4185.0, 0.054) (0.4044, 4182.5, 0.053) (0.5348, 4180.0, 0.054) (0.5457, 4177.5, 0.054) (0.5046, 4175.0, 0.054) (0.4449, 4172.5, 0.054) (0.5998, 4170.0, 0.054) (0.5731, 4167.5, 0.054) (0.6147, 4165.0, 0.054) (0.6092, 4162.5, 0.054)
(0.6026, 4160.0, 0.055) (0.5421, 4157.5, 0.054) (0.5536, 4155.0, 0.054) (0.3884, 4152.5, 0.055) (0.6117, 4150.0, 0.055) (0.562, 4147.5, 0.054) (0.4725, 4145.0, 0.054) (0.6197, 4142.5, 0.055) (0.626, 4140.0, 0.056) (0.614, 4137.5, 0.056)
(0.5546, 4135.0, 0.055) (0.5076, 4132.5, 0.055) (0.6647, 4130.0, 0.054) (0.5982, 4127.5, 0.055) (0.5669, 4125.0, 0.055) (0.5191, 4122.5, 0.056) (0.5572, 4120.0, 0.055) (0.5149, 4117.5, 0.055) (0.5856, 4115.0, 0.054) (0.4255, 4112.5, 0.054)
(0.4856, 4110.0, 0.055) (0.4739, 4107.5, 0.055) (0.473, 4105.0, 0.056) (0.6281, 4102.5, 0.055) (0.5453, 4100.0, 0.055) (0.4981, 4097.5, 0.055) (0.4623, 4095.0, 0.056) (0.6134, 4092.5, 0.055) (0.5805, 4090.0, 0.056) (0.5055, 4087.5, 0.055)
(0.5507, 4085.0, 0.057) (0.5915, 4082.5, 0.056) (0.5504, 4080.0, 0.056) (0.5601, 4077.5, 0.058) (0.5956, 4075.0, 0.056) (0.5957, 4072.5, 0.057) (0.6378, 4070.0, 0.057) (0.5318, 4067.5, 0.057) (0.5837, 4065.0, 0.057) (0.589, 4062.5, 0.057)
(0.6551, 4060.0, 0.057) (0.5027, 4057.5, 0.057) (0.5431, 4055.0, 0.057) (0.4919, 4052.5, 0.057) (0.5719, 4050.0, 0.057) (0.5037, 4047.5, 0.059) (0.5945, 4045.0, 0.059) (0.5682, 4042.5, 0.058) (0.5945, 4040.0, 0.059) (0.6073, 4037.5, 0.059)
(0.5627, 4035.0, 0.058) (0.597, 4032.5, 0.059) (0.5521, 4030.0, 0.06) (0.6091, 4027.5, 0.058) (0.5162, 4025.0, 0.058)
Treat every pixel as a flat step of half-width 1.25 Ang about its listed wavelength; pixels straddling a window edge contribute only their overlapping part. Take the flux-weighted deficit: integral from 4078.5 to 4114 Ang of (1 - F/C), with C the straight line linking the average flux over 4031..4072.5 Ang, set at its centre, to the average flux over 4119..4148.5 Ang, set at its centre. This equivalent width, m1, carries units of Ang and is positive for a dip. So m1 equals 2.72 Ang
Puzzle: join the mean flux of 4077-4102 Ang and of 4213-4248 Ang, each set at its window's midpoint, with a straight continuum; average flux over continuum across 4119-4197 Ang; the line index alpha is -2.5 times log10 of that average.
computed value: 0.02 mag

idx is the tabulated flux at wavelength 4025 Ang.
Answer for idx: 0.5162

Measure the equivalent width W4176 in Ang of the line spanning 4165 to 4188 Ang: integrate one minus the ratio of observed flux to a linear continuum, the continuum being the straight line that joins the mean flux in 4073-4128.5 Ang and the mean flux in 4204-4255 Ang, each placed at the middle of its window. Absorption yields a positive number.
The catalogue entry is 2.0 Ang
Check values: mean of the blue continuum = 0.541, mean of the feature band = 0.512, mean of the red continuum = 0.576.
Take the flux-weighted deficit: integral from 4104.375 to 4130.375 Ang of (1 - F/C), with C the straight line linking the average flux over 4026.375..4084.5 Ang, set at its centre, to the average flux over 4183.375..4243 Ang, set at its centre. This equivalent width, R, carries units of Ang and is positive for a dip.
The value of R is 1.6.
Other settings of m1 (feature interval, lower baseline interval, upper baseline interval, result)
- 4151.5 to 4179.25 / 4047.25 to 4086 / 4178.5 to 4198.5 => -1.1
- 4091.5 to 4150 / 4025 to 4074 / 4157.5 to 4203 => 0.4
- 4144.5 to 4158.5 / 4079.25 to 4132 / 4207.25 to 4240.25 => 0.7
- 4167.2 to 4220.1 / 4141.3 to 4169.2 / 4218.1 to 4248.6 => 3.2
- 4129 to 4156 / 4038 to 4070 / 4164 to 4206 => -1.1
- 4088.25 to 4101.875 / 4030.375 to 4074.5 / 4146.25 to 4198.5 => 0.4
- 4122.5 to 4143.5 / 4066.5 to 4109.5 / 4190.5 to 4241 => -1.3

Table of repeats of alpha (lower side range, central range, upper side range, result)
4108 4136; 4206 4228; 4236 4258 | 0.020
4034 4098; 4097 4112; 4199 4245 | 0.102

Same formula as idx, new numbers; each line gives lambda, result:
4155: 0.5536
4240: 0.5411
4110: 0.4856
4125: 0.5669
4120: 0.5572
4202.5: 0.4998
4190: 0.4883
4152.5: 0.3884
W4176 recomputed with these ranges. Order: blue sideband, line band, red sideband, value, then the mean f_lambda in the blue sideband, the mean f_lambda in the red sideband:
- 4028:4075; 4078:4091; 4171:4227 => 0.19 Ang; 0.573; 0.534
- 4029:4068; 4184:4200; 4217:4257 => 1.26 Ang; 0.566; 0.575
